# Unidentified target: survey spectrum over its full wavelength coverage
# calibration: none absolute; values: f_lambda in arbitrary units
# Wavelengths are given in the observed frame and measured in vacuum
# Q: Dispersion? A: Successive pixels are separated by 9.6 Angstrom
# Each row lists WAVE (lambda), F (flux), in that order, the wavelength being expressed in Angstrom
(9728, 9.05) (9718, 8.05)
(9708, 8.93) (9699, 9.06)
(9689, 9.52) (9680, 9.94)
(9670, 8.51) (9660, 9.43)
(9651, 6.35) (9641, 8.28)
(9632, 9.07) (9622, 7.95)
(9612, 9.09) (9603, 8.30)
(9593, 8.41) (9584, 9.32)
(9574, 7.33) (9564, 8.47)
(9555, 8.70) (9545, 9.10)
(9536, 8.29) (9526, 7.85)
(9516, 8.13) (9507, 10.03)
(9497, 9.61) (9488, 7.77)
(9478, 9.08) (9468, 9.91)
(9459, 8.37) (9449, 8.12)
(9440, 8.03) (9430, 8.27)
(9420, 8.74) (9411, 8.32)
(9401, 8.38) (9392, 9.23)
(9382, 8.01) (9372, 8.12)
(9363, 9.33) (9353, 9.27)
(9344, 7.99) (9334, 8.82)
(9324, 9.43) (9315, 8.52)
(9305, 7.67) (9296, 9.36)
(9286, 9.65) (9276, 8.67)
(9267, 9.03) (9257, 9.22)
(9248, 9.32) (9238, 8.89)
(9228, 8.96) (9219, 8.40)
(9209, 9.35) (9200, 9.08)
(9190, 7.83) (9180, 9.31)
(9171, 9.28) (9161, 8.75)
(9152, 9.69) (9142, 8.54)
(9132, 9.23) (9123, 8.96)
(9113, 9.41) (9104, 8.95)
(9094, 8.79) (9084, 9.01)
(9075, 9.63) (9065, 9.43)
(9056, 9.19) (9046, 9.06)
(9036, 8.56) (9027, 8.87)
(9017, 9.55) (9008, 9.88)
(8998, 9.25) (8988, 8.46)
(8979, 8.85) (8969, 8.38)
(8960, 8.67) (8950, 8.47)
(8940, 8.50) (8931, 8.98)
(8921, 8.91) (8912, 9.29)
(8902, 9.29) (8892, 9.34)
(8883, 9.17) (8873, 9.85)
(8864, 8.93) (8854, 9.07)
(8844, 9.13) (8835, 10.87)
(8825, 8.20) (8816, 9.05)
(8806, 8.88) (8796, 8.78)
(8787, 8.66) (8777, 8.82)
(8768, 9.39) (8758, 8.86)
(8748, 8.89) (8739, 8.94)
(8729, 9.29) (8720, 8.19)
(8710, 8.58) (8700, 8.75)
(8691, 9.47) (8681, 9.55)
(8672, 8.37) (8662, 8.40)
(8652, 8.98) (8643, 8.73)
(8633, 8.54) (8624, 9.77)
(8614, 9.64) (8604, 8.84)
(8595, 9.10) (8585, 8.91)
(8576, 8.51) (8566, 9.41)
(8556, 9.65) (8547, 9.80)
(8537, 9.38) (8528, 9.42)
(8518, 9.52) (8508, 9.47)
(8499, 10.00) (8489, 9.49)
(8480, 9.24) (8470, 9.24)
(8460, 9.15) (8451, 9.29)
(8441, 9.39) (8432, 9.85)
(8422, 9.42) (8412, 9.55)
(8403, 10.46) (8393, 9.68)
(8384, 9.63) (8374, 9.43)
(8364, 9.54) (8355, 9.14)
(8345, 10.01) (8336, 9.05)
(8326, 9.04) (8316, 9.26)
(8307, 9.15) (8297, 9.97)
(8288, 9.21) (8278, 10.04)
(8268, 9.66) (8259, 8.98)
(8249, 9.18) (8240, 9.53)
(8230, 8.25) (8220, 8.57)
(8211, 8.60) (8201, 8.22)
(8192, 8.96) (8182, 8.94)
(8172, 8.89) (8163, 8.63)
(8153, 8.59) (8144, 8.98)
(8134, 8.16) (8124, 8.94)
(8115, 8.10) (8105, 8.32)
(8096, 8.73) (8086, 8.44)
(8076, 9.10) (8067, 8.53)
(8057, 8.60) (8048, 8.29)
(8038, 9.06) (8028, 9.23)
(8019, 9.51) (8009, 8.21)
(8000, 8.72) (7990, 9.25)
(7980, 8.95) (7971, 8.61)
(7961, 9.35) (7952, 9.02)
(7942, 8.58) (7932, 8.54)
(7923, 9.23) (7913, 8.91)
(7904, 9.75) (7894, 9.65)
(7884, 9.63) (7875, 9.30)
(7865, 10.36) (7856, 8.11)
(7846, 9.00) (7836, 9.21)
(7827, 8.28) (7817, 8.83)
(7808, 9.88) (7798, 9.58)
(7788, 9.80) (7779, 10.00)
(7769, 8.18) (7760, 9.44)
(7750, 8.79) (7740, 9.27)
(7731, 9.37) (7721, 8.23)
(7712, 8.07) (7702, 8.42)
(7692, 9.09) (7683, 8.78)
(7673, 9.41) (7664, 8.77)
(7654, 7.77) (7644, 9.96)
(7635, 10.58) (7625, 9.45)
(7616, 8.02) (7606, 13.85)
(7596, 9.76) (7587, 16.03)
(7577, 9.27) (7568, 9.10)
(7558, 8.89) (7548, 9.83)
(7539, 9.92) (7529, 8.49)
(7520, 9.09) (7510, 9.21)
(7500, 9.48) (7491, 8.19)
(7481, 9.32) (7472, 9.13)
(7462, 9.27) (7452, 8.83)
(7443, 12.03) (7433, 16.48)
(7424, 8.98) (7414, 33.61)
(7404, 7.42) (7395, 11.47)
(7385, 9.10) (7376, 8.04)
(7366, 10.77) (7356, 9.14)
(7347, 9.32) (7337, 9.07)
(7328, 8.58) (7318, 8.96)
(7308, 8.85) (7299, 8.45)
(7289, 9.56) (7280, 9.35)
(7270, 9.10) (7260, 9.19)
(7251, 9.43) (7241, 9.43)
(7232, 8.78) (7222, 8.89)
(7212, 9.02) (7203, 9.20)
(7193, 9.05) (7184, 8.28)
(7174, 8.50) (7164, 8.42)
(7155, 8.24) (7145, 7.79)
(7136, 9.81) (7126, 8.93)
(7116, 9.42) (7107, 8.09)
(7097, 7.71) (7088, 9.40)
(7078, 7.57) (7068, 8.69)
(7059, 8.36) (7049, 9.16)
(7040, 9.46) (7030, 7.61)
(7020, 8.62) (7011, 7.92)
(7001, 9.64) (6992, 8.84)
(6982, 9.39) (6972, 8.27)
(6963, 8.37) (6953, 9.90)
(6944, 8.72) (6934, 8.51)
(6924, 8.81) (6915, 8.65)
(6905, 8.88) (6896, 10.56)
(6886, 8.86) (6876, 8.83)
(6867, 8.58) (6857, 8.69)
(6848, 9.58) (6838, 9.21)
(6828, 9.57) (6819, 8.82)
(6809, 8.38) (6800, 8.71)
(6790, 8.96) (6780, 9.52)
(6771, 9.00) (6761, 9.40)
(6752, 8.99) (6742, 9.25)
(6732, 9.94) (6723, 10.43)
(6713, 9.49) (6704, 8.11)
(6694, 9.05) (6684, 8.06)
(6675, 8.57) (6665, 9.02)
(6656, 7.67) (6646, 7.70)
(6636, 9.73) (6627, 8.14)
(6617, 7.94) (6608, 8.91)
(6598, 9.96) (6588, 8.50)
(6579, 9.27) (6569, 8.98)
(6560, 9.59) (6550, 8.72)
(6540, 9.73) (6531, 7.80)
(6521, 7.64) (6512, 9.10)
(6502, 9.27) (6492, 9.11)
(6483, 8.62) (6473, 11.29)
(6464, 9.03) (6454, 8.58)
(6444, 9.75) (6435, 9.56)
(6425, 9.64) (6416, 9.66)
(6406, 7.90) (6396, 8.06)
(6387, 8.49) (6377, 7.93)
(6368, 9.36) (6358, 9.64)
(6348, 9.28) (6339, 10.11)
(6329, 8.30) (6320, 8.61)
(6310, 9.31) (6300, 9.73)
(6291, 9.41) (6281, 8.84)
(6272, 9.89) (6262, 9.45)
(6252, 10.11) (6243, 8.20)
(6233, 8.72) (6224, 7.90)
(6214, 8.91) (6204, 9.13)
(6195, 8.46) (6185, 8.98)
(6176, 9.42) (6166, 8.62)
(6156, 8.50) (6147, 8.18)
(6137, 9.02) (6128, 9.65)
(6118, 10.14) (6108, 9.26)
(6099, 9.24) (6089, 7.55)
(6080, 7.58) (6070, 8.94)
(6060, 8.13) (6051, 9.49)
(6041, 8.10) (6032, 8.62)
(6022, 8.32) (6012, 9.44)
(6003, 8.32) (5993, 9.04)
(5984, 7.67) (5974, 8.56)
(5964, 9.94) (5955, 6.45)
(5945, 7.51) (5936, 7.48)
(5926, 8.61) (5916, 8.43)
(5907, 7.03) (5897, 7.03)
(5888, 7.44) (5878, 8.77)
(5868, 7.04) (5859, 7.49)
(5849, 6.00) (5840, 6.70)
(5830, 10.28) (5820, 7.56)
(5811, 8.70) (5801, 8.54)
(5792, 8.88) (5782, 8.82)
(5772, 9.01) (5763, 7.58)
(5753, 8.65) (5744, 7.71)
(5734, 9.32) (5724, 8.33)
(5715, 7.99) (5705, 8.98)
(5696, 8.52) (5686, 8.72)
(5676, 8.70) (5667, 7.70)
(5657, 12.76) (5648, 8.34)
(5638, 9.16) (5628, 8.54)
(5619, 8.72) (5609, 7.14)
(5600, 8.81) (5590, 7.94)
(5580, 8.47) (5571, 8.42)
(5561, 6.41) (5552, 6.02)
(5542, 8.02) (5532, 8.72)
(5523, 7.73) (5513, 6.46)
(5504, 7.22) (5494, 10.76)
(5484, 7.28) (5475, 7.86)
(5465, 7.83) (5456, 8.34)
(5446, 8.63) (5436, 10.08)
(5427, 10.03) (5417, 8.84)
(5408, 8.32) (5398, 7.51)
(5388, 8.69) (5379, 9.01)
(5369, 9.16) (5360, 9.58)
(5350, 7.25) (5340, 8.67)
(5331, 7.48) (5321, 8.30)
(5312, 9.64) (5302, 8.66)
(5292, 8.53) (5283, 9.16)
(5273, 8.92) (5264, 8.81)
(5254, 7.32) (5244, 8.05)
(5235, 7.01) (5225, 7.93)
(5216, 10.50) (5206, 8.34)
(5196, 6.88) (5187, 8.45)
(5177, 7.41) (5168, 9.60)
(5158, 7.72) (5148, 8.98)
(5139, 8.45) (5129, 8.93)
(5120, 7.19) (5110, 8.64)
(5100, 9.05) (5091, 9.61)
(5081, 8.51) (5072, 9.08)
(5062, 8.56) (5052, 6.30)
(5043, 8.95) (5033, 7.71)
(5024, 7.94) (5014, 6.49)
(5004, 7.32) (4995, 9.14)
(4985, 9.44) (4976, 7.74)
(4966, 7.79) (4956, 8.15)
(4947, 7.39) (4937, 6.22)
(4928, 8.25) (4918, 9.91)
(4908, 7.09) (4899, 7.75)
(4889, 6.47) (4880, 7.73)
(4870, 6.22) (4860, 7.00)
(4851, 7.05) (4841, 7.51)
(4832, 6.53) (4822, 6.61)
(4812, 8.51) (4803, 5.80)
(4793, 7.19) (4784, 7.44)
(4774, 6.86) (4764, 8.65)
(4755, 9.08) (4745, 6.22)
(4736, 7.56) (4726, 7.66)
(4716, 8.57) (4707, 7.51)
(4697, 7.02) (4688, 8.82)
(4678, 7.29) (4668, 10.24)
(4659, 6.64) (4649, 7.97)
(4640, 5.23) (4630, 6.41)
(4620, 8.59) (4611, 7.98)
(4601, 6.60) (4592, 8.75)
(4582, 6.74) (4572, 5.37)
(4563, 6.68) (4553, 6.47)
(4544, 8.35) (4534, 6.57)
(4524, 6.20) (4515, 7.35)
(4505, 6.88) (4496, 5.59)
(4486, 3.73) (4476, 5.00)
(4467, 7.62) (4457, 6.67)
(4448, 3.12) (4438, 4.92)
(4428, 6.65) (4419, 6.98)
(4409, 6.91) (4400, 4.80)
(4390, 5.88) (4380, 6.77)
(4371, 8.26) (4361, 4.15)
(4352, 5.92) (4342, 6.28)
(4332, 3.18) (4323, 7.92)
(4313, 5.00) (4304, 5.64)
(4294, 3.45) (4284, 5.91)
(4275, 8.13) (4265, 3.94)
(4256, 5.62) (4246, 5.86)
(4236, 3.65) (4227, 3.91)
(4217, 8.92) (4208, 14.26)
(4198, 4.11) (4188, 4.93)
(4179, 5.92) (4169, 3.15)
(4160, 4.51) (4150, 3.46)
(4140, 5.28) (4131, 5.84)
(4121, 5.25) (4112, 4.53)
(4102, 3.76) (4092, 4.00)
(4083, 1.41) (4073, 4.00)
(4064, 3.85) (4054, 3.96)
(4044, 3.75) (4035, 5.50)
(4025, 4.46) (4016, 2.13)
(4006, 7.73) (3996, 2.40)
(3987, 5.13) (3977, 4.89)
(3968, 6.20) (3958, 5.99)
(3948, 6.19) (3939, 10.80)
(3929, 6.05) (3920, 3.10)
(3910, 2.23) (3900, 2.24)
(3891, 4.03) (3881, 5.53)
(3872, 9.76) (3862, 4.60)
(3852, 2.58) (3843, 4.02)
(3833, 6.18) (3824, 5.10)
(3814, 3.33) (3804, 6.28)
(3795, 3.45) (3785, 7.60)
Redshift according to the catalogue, 0.129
